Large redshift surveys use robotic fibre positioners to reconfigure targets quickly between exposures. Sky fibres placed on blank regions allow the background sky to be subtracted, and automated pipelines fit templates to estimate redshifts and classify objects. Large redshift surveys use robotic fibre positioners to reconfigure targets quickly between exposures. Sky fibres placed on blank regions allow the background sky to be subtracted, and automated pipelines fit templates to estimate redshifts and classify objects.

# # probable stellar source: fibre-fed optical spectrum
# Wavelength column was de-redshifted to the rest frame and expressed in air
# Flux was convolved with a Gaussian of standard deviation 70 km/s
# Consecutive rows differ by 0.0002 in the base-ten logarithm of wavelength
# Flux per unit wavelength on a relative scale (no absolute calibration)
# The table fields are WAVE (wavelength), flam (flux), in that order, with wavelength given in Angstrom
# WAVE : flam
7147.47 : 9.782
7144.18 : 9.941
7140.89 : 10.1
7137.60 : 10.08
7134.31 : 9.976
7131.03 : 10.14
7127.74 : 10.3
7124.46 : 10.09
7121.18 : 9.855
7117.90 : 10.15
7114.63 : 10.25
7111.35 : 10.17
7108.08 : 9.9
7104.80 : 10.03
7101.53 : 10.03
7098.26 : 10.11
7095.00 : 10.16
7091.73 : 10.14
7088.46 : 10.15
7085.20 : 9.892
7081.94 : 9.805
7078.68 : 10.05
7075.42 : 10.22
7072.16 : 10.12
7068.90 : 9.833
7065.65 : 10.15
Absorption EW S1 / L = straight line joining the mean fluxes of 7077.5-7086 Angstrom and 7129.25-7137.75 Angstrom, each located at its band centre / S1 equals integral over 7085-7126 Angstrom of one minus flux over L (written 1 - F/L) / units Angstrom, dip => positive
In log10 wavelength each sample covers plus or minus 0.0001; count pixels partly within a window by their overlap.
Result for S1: -0.4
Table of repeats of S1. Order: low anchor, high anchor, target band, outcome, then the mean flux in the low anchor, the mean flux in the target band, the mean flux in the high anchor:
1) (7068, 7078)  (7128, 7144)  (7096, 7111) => 0.1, 10.1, 10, 10.1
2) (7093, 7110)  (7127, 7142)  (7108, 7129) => -0.1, 10.1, 10.1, 10.1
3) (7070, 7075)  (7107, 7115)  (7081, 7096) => 0.1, 10.1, 10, 10.1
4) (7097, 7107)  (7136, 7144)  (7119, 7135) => 0.0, 10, 10.1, 10.1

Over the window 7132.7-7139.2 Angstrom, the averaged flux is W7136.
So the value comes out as 10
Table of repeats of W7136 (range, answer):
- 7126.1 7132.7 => 10.2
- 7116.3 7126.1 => 10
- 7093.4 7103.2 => 10.1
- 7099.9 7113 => 10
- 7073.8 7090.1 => 10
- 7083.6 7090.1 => 10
